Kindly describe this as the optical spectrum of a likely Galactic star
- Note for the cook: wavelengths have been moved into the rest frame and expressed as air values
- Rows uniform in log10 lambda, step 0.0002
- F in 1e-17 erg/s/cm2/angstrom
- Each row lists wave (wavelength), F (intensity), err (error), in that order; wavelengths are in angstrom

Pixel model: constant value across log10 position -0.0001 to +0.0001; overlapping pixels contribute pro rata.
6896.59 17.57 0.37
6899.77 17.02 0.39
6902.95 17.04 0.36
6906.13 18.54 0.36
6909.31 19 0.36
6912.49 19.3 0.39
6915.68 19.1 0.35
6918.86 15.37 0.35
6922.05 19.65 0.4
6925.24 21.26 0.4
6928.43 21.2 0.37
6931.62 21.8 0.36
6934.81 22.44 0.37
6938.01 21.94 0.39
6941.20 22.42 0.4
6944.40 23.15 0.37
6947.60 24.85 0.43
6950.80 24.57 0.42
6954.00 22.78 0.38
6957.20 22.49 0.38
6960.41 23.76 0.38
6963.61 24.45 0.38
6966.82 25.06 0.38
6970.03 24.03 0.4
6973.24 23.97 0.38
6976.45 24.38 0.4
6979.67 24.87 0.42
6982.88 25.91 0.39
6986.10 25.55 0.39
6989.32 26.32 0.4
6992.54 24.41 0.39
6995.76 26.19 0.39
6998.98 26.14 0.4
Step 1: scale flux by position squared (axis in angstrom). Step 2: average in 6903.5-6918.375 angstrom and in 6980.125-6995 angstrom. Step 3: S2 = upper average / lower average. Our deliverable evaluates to 1.4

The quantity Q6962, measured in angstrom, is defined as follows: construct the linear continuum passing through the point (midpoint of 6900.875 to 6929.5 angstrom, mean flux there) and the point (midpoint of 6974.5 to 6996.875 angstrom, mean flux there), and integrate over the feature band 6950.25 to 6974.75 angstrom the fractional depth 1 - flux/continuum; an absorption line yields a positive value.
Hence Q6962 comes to -0.7 angstrom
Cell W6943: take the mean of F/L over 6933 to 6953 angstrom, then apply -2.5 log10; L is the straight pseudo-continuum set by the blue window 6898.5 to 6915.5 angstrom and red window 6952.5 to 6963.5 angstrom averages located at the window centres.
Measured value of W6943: -0.07 mag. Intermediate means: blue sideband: 18.3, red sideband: 23.2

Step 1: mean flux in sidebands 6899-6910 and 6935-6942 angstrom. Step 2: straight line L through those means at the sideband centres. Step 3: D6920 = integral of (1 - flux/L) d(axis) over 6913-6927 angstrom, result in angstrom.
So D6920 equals 0.67 angstrom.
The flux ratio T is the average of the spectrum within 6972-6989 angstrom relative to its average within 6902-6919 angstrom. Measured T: 1.37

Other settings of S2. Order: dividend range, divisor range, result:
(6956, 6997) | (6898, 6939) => 1.29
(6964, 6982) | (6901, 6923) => 1.37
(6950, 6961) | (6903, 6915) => 1.26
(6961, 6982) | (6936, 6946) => 1.10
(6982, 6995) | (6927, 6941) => 1.18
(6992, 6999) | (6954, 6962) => 1.12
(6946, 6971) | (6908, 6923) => 1.32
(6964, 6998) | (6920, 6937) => 1.20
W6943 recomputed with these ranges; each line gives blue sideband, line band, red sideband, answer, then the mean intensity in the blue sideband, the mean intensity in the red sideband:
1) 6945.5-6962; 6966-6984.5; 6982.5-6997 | 0.01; 23.7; 25.6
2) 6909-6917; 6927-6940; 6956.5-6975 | -0.04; 19.1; 24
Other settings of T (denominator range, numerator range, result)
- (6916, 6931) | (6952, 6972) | 1.22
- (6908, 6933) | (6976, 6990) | 1.30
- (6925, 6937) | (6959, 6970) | 1.12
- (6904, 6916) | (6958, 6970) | 1.28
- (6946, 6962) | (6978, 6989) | 1.08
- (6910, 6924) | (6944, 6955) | 1.30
